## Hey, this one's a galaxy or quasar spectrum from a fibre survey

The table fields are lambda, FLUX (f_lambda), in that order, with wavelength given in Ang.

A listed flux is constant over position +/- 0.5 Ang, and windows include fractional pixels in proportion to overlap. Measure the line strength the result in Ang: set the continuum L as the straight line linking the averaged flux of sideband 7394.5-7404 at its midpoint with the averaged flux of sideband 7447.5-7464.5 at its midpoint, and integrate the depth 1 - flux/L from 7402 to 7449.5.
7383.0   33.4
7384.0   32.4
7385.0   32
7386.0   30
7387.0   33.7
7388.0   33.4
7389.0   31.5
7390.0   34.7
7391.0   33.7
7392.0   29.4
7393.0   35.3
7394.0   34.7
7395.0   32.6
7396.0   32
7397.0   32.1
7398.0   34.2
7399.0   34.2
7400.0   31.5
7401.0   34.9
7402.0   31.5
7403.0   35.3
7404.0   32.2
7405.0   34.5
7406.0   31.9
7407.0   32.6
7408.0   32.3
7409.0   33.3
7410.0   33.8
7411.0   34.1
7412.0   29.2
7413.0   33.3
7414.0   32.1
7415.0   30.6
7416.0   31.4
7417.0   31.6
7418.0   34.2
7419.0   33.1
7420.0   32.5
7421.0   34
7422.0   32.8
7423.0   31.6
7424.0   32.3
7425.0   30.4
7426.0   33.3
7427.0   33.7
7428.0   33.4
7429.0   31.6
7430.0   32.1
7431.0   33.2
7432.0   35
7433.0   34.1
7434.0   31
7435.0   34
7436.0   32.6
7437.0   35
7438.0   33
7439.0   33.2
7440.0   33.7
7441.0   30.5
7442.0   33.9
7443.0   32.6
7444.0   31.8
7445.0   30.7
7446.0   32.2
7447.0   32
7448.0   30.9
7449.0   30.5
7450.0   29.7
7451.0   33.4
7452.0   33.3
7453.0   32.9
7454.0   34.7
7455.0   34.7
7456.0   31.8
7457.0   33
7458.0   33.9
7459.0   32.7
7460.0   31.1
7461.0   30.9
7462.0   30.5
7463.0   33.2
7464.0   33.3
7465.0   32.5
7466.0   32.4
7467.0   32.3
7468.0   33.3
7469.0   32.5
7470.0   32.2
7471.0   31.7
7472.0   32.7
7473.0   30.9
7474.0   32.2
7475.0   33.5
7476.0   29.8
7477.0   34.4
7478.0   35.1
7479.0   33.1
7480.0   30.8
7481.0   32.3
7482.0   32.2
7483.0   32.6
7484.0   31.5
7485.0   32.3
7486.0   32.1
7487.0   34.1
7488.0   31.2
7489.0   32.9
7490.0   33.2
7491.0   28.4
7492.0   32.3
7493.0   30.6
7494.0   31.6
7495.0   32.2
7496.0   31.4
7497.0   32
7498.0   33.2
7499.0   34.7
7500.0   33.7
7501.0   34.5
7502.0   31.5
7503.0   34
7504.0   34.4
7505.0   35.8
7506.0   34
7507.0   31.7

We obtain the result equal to 0.2 Ang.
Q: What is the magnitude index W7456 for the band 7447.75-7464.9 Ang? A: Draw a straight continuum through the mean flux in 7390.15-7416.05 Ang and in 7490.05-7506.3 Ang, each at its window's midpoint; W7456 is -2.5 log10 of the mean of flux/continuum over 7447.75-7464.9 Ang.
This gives 0.01 mag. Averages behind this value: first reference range 32.8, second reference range 32.8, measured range 32.4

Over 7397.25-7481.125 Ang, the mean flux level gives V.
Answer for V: 32.6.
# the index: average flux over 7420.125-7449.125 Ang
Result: 32.6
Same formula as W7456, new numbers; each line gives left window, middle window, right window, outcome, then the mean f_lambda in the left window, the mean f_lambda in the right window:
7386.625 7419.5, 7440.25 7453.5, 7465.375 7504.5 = 0.02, 32.9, 32.5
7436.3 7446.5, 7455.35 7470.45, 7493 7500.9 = 0.01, 32.7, 32.6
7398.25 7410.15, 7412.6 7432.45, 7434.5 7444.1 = 0.02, 33.2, 33.1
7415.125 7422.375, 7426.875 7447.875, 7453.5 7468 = 0.00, 32.7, 32.7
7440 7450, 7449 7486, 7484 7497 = -0.02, 31.7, 31.8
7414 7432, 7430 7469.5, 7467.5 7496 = -0.01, 32.5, 32.2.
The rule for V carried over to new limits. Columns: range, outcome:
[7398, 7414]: 33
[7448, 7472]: 32.4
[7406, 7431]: 32.5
